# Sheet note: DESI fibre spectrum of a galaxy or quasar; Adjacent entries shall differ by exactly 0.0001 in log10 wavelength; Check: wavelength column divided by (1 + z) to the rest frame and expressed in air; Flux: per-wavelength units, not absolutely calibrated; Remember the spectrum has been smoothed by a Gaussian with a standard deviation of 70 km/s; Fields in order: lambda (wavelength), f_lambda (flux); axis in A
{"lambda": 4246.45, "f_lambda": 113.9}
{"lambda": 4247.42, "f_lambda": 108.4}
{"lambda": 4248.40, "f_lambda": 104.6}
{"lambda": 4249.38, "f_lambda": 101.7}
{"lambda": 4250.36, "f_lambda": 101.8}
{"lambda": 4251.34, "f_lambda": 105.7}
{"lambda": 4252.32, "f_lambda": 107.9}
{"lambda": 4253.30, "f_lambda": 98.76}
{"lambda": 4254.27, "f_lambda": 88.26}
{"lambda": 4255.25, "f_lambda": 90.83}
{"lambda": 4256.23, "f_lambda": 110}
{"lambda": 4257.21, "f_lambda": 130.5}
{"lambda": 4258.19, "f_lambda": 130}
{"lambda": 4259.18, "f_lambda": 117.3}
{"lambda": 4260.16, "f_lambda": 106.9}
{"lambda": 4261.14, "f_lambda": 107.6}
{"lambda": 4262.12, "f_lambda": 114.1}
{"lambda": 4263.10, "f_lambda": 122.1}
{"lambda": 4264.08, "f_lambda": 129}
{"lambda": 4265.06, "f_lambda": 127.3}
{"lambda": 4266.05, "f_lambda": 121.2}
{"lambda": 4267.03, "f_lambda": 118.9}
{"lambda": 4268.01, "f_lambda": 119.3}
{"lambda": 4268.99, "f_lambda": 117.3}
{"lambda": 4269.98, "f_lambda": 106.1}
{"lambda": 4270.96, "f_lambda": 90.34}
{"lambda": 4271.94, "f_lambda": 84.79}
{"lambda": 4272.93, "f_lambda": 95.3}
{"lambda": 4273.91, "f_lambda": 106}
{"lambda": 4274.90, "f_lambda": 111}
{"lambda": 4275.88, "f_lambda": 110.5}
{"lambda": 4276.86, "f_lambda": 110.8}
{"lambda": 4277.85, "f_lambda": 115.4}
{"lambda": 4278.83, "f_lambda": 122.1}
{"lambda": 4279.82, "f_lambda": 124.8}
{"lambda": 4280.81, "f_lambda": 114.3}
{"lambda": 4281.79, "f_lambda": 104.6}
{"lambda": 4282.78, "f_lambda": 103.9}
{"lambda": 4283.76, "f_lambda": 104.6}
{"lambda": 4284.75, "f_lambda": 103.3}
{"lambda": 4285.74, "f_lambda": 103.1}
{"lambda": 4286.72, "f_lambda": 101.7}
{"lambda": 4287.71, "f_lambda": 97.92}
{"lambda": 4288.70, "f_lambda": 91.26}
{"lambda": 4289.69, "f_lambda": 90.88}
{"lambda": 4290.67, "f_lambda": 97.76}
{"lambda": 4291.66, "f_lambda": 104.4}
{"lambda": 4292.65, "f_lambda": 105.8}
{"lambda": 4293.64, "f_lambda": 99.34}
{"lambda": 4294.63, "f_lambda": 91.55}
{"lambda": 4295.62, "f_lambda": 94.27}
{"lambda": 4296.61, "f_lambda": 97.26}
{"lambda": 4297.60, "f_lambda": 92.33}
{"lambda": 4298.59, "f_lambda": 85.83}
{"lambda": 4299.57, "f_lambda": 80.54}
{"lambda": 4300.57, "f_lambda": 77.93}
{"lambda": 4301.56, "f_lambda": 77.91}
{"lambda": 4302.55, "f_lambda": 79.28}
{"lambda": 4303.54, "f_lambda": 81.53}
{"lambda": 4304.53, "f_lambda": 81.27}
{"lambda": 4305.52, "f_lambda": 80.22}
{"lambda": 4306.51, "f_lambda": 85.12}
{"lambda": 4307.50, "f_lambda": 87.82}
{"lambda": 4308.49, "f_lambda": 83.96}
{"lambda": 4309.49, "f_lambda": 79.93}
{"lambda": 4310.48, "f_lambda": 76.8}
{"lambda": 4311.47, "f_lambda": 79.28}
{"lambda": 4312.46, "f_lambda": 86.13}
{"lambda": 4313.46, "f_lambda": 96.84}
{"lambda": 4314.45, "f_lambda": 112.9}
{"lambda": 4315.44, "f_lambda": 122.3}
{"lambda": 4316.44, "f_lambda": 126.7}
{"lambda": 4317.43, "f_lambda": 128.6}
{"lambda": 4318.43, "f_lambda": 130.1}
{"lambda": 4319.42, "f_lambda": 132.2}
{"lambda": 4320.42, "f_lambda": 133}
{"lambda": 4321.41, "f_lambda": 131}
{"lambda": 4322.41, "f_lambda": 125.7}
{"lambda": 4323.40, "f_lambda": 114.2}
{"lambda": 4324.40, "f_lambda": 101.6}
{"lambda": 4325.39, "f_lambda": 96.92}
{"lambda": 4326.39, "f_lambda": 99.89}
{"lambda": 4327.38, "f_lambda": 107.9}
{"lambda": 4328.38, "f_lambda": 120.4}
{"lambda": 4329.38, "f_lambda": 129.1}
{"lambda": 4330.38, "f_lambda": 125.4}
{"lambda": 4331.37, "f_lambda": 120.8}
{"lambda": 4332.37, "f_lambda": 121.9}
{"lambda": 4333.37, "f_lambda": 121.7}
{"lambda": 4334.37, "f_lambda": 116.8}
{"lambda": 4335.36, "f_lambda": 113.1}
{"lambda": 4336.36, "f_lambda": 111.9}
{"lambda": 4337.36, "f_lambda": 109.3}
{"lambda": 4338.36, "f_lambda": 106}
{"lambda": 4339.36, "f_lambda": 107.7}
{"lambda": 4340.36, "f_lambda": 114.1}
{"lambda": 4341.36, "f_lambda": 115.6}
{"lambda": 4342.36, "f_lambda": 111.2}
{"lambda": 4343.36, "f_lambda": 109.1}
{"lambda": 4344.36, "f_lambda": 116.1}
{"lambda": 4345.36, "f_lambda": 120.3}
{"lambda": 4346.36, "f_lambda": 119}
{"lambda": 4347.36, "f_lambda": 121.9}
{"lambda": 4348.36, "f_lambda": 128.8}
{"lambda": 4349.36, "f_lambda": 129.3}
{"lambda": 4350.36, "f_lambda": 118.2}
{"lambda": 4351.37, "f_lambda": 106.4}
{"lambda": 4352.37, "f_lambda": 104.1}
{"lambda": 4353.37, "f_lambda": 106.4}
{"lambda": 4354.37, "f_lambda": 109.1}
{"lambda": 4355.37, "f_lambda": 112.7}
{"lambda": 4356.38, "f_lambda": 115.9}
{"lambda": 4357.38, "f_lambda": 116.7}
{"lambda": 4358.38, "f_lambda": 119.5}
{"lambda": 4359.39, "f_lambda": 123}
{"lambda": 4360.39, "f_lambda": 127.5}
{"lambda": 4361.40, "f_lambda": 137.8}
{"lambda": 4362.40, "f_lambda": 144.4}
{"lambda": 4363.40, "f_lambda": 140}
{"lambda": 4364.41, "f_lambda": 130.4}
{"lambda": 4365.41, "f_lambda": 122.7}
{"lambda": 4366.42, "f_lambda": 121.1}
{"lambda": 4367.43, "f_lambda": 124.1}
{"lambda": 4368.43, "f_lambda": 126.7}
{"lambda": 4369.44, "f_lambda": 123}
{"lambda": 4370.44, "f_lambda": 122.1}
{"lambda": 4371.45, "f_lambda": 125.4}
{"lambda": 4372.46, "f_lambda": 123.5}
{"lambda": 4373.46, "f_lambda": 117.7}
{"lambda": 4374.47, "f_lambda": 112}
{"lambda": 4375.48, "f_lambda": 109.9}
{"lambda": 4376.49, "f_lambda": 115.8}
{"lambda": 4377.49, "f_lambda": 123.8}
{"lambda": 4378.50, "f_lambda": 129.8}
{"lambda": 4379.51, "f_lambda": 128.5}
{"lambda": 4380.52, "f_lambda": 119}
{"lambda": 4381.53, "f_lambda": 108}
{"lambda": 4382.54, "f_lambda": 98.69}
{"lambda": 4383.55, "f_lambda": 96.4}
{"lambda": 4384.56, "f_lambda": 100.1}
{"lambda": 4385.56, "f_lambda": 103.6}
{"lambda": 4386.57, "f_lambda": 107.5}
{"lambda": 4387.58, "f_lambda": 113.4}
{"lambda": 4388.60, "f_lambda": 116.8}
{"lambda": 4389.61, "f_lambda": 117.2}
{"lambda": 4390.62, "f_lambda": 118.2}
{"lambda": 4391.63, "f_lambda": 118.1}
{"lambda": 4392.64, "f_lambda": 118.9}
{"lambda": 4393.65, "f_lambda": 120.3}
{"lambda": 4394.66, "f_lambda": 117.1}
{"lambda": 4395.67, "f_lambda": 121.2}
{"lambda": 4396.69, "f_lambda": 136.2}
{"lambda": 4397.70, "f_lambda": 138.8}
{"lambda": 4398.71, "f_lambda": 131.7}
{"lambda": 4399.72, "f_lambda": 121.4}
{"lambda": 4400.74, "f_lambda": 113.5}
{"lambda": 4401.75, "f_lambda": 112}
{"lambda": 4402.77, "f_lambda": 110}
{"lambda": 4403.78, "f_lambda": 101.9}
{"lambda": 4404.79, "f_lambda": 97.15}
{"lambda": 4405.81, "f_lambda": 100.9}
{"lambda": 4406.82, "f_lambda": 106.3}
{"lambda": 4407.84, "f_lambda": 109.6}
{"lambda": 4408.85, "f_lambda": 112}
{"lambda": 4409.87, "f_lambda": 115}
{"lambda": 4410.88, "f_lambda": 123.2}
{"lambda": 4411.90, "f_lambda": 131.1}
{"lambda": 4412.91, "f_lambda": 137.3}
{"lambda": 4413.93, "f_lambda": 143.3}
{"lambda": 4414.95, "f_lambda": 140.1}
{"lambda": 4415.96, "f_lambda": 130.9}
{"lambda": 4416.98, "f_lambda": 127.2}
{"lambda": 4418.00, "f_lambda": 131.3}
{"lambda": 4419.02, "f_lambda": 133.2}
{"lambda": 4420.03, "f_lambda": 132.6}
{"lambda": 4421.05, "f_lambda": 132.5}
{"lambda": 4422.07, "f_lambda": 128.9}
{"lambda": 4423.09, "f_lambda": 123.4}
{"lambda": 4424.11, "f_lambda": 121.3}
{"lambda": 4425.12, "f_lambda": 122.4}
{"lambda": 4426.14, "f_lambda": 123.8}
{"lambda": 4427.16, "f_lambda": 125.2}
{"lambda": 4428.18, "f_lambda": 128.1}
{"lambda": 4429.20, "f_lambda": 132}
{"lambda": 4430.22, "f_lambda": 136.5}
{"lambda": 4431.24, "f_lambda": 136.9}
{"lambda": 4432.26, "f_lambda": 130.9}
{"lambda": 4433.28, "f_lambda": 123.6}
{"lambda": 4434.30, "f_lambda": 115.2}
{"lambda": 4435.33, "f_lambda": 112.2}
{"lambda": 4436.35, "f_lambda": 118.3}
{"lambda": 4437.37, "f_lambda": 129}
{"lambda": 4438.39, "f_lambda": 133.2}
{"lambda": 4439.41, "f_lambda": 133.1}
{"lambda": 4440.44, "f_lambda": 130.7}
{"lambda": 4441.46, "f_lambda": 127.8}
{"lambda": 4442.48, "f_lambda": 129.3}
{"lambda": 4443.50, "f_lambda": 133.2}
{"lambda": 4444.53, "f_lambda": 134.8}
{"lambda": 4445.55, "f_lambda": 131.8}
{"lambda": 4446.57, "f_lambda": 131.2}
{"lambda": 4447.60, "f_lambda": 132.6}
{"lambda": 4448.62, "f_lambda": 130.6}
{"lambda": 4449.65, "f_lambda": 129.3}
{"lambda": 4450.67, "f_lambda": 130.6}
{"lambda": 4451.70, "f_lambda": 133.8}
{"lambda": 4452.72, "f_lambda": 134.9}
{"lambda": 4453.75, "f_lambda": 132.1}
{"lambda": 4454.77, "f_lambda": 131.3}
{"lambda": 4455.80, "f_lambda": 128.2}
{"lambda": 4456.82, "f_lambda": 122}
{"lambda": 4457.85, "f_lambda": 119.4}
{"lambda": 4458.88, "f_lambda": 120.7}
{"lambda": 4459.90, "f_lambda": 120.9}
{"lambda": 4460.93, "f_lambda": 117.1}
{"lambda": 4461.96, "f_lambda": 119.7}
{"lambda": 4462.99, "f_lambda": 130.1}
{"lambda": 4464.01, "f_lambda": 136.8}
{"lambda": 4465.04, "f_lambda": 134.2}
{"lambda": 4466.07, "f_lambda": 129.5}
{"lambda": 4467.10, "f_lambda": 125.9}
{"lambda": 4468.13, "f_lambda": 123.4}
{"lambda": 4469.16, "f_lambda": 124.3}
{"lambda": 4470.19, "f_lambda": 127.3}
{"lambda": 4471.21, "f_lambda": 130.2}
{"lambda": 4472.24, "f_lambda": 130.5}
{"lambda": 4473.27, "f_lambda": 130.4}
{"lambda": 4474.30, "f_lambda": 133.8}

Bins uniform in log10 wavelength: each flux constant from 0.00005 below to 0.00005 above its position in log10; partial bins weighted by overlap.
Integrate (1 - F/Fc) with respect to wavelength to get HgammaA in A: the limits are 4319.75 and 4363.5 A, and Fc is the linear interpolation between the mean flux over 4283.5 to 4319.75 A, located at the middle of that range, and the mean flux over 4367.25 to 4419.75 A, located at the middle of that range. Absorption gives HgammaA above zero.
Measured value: -4.9 A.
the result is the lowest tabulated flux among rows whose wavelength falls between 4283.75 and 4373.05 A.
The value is 76.8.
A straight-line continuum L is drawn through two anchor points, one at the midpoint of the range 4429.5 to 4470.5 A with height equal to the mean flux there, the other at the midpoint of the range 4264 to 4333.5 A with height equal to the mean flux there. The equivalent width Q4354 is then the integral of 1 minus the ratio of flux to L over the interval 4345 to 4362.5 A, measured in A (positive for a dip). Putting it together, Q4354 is -1.00 A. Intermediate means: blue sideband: 104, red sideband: 128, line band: 120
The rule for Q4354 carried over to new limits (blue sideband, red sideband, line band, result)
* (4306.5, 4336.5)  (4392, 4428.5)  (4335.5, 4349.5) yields -0.2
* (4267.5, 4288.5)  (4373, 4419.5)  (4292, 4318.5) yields 4.0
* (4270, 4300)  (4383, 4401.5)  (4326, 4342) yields -1.0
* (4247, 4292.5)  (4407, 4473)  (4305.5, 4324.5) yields 1.2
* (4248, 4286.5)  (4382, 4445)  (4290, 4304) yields 2.7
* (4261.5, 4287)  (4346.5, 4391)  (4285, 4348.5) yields 5.4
